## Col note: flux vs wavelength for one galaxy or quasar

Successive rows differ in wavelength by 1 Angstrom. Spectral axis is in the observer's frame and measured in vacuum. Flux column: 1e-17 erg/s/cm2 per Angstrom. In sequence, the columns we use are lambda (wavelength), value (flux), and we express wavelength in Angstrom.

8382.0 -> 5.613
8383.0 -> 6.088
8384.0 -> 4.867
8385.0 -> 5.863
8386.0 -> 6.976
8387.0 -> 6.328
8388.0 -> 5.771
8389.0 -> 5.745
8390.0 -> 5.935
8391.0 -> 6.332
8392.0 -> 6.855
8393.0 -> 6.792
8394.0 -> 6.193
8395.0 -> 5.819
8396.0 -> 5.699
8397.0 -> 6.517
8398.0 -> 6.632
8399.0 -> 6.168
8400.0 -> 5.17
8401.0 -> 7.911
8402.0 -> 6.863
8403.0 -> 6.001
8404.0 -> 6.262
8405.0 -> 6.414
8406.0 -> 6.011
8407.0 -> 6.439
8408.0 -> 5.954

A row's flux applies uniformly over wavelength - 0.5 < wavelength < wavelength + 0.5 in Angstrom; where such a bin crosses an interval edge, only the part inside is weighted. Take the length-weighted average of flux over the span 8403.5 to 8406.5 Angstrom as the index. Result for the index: 6.23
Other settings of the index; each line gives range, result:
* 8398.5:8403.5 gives 6.42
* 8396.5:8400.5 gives 6.12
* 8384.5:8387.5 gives 6.39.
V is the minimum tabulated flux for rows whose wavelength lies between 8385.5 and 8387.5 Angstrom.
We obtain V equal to 6.328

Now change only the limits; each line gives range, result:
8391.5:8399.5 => 5.699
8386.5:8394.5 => 5.745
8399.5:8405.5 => 5.17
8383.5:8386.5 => 4.867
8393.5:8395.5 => 5.819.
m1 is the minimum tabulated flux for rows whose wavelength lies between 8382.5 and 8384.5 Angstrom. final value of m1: 4.867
